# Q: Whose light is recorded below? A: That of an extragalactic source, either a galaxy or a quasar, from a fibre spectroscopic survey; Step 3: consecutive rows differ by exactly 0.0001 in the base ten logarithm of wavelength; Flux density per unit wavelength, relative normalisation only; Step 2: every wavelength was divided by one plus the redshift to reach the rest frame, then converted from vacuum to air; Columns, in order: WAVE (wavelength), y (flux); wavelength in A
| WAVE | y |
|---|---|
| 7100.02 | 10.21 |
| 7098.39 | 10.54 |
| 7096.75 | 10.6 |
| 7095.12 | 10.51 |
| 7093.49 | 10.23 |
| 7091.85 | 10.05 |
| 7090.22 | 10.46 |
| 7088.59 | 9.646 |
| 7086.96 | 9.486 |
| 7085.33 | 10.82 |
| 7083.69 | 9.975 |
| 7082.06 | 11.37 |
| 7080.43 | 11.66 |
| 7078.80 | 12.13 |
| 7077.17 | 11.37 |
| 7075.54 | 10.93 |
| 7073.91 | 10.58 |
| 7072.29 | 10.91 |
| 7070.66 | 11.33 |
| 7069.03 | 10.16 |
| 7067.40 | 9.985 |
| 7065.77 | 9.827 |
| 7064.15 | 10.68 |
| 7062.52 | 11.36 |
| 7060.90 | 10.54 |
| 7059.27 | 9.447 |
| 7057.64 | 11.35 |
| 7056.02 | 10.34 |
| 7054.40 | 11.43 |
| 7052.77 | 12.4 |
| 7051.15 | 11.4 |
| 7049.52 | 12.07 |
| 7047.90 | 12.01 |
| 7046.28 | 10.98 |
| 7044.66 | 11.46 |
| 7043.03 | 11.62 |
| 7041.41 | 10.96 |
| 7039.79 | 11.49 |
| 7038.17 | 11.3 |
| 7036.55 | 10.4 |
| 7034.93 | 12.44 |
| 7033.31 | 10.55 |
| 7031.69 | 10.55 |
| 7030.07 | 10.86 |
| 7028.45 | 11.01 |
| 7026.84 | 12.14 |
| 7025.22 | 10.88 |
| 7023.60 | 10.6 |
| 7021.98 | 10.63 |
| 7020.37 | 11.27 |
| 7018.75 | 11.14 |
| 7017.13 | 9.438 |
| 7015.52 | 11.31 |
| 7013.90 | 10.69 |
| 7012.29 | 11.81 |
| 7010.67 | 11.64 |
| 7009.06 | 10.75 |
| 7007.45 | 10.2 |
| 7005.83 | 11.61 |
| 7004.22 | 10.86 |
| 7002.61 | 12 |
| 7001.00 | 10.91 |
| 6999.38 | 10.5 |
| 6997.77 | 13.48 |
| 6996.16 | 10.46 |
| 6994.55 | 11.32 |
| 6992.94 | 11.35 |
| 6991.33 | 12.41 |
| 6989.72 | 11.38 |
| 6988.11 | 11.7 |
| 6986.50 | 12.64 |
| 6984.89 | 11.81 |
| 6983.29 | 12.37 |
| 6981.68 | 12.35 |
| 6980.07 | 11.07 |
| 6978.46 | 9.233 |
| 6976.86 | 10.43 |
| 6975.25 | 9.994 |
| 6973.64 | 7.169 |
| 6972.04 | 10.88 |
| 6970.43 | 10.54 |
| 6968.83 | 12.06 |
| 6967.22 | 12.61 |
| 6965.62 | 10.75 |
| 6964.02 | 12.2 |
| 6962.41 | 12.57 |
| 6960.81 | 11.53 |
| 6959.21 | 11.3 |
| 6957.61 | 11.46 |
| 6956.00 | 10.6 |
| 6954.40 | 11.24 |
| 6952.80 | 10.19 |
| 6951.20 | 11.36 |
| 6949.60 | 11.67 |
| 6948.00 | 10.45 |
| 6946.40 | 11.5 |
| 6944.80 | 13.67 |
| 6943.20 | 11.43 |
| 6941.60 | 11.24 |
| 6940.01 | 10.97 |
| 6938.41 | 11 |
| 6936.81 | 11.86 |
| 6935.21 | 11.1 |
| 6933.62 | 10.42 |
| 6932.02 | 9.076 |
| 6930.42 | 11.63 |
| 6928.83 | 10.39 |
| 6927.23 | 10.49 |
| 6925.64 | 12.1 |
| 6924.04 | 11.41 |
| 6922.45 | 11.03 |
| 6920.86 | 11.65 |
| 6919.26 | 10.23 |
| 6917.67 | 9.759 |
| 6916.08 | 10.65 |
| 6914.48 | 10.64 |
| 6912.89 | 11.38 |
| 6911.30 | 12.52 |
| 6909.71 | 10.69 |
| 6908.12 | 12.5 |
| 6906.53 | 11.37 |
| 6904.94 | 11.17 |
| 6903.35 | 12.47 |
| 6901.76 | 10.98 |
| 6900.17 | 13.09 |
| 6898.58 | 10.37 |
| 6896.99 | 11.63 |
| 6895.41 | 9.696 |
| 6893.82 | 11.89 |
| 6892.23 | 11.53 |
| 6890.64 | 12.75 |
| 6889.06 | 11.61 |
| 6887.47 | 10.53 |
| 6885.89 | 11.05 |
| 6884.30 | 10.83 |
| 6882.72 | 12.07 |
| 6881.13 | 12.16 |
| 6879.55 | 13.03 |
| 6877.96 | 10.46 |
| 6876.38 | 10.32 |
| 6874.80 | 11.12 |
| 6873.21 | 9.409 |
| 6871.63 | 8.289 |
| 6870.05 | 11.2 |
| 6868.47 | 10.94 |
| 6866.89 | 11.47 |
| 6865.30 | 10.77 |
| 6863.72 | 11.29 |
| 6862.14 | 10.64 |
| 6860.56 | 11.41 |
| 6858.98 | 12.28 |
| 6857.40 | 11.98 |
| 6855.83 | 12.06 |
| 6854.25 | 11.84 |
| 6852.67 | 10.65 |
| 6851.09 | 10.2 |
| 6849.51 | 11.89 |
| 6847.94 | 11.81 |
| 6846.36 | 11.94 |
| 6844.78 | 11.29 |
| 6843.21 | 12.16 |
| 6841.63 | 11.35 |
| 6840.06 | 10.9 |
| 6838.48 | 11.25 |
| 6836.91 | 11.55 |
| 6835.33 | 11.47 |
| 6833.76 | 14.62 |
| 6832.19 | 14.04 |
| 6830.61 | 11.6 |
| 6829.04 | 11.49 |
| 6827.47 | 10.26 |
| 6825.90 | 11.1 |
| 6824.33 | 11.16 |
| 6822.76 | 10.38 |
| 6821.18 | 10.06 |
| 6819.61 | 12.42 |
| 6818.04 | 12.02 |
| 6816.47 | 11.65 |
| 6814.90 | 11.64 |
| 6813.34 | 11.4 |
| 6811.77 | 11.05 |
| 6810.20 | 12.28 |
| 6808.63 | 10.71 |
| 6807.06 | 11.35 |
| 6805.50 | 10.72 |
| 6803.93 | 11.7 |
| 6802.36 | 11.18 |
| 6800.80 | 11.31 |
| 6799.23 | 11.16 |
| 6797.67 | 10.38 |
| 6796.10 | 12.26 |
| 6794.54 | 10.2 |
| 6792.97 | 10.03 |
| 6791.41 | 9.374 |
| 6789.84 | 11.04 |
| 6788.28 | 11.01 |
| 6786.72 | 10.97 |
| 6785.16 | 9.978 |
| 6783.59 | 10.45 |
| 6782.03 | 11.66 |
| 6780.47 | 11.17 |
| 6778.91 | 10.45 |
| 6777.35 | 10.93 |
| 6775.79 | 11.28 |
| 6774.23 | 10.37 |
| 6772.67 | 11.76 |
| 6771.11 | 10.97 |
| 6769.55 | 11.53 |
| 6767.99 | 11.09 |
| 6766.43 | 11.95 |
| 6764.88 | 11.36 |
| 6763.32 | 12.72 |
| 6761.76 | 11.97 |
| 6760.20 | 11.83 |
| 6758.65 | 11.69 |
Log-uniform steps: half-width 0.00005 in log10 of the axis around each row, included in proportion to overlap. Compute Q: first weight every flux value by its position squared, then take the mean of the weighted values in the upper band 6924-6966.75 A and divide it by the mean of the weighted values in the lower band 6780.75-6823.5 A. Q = 1.06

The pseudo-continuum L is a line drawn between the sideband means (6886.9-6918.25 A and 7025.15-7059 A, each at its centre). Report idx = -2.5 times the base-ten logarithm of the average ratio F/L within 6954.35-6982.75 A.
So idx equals 0.03 mag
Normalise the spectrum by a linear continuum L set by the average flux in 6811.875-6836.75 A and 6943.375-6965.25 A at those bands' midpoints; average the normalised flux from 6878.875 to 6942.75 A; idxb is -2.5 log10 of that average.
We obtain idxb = 0.03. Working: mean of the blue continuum 11.7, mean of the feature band 11.3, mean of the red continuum 11.5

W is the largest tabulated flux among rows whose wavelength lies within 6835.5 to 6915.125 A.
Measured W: 13.09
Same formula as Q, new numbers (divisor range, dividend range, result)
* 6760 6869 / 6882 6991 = 1.03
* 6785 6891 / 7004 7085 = 1.04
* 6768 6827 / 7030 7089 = 1.07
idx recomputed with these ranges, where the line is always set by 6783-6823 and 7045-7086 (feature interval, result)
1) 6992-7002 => -0.03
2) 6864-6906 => -0.02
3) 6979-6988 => -0.09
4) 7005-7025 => 0.01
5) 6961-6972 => -0.07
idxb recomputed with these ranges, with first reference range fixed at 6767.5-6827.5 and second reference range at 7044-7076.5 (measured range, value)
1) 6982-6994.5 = -0.09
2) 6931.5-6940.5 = 0.02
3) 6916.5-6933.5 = 0.02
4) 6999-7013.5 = -0.02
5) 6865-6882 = 0.02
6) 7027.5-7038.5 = -0.01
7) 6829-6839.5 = -0.12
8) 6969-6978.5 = 0.11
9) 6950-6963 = -0.03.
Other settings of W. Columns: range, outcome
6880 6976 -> 13.67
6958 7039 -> 13.48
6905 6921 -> 12.52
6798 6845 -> 14.62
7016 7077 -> 12.44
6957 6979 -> 12.61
